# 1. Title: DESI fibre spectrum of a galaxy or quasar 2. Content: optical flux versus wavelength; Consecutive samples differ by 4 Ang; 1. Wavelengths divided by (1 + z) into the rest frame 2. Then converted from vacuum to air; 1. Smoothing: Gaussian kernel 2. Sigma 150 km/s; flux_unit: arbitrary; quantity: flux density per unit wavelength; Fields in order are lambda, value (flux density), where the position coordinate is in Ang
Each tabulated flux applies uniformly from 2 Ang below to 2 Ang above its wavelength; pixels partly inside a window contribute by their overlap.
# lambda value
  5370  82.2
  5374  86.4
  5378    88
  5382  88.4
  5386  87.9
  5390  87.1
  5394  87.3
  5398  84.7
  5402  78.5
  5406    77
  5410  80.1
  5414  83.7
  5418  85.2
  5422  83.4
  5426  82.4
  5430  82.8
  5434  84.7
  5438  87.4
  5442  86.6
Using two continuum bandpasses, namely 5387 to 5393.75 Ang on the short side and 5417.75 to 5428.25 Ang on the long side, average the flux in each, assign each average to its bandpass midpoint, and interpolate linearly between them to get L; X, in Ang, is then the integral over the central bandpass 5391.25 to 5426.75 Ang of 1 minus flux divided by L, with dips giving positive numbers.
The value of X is 1.0 Ang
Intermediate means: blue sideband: 87.3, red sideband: 83.4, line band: 82.6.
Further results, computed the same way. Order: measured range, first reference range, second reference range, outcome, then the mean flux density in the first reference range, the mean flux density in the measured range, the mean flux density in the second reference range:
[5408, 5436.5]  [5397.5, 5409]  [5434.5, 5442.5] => 0.0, 79.5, 83.3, 86.6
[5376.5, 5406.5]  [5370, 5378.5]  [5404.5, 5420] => -0.4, 85.9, 85.2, 81.6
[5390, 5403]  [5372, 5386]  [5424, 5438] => 0.3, 87.6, 84.4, 83.9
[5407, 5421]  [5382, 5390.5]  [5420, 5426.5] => 0.3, 87.8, 82.6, 83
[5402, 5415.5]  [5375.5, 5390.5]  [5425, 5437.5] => 0.9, 87.9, 79.9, 83.9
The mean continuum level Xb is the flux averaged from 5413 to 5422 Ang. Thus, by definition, 84.3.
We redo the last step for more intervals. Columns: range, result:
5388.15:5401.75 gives 85.3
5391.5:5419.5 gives 82.4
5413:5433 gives 83.6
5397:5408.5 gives 79.7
